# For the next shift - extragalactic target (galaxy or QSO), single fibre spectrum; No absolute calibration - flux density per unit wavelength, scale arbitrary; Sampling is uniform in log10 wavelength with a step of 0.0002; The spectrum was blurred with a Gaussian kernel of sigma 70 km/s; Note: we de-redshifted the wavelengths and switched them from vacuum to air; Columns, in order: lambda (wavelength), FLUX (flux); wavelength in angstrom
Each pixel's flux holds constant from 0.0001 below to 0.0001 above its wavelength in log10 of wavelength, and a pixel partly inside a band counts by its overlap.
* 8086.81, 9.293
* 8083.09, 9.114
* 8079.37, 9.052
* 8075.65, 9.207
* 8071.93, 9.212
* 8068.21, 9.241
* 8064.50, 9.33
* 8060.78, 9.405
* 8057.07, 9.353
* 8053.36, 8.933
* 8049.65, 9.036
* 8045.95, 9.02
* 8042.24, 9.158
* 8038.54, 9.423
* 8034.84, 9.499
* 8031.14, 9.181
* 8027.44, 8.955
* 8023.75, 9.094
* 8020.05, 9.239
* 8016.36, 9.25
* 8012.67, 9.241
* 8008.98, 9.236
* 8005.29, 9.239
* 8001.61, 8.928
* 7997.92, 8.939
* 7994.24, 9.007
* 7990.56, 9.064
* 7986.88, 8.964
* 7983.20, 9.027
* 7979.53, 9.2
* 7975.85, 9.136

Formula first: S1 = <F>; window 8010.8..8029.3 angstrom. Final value 9.16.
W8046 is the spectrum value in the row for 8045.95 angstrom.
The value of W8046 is 9.02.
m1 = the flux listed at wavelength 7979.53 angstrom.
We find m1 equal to 9.2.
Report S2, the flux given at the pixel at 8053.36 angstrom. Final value 8.933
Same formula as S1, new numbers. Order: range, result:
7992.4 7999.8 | 8.97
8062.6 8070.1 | 9.28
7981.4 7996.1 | 9.01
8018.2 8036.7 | 9.19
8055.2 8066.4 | 9.36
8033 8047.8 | 9.28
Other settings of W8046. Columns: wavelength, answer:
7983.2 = 9.027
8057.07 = 9.353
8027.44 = 8.955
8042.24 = 9.158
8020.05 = 9.239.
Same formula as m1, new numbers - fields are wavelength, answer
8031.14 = 9.181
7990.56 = 9.064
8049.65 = 9.036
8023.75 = 9.094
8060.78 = 9.405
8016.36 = 9.25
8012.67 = 9.241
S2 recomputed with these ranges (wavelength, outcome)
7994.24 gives 9.007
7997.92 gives 8.939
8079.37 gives 9.052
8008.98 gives 9.236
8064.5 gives 9.33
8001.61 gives 8.928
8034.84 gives 9.499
